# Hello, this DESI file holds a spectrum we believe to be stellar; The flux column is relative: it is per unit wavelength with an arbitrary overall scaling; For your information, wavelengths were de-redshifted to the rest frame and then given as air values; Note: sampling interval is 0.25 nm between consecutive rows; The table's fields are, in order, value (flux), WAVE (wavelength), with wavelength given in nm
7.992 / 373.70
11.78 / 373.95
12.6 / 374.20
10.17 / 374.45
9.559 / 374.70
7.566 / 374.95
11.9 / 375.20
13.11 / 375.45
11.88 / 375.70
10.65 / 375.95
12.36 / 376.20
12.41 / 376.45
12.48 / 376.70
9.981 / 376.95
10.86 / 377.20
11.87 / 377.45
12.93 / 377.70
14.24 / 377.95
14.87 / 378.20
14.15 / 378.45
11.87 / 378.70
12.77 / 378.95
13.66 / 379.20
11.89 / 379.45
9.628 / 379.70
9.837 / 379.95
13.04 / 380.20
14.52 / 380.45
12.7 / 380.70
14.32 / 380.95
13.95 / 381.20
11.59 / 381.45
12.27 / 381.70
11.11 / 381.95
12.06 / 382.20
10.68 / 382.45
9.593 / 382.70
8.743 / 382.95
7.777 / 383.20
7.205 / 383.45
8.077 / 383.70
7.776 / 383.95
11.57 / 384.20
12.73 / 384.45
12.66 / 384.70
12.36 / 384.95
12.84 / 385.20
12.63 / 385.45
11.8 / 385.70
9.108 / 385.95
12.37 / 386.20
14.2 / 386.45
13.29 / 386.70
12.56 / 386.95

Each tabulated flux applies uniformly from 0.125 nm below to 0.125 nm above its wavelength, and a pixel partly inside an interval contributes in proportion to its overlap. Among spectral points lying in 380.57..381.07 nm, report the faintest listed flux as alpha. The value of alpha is 12.7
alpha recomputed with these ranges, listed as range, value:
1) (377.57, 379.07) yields 11.87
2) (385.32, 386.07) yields 9.108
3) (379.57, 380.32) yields 9.628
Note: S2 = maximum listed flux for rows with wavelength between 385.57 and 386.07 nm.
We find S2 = 11.8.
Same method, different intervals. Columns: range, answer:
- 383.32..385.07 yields 12.73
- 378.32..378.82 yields 14.15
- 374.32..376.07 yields 13.11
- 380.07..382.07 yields 14.52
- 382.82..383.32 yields 8.743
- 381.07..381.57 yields 13.95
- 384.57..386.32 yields 12.84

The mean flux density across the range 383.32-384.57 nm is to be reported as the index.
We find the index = 9.45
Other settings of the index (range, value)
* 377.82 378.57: 14.4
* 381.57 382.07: 11.7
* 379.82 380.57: 12.4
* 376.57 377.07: 11.3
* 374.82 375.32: 9.71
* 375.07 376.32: 12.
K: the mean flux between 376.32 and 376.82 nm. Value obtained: 12.4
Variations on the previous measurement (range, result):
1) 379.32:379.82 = 10.8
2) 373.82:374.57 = 11.5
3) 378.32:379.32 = 13.1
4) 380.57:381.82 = 13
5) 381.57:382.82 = 11.2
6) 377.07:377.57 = 11.3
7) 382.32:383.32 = 9.22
